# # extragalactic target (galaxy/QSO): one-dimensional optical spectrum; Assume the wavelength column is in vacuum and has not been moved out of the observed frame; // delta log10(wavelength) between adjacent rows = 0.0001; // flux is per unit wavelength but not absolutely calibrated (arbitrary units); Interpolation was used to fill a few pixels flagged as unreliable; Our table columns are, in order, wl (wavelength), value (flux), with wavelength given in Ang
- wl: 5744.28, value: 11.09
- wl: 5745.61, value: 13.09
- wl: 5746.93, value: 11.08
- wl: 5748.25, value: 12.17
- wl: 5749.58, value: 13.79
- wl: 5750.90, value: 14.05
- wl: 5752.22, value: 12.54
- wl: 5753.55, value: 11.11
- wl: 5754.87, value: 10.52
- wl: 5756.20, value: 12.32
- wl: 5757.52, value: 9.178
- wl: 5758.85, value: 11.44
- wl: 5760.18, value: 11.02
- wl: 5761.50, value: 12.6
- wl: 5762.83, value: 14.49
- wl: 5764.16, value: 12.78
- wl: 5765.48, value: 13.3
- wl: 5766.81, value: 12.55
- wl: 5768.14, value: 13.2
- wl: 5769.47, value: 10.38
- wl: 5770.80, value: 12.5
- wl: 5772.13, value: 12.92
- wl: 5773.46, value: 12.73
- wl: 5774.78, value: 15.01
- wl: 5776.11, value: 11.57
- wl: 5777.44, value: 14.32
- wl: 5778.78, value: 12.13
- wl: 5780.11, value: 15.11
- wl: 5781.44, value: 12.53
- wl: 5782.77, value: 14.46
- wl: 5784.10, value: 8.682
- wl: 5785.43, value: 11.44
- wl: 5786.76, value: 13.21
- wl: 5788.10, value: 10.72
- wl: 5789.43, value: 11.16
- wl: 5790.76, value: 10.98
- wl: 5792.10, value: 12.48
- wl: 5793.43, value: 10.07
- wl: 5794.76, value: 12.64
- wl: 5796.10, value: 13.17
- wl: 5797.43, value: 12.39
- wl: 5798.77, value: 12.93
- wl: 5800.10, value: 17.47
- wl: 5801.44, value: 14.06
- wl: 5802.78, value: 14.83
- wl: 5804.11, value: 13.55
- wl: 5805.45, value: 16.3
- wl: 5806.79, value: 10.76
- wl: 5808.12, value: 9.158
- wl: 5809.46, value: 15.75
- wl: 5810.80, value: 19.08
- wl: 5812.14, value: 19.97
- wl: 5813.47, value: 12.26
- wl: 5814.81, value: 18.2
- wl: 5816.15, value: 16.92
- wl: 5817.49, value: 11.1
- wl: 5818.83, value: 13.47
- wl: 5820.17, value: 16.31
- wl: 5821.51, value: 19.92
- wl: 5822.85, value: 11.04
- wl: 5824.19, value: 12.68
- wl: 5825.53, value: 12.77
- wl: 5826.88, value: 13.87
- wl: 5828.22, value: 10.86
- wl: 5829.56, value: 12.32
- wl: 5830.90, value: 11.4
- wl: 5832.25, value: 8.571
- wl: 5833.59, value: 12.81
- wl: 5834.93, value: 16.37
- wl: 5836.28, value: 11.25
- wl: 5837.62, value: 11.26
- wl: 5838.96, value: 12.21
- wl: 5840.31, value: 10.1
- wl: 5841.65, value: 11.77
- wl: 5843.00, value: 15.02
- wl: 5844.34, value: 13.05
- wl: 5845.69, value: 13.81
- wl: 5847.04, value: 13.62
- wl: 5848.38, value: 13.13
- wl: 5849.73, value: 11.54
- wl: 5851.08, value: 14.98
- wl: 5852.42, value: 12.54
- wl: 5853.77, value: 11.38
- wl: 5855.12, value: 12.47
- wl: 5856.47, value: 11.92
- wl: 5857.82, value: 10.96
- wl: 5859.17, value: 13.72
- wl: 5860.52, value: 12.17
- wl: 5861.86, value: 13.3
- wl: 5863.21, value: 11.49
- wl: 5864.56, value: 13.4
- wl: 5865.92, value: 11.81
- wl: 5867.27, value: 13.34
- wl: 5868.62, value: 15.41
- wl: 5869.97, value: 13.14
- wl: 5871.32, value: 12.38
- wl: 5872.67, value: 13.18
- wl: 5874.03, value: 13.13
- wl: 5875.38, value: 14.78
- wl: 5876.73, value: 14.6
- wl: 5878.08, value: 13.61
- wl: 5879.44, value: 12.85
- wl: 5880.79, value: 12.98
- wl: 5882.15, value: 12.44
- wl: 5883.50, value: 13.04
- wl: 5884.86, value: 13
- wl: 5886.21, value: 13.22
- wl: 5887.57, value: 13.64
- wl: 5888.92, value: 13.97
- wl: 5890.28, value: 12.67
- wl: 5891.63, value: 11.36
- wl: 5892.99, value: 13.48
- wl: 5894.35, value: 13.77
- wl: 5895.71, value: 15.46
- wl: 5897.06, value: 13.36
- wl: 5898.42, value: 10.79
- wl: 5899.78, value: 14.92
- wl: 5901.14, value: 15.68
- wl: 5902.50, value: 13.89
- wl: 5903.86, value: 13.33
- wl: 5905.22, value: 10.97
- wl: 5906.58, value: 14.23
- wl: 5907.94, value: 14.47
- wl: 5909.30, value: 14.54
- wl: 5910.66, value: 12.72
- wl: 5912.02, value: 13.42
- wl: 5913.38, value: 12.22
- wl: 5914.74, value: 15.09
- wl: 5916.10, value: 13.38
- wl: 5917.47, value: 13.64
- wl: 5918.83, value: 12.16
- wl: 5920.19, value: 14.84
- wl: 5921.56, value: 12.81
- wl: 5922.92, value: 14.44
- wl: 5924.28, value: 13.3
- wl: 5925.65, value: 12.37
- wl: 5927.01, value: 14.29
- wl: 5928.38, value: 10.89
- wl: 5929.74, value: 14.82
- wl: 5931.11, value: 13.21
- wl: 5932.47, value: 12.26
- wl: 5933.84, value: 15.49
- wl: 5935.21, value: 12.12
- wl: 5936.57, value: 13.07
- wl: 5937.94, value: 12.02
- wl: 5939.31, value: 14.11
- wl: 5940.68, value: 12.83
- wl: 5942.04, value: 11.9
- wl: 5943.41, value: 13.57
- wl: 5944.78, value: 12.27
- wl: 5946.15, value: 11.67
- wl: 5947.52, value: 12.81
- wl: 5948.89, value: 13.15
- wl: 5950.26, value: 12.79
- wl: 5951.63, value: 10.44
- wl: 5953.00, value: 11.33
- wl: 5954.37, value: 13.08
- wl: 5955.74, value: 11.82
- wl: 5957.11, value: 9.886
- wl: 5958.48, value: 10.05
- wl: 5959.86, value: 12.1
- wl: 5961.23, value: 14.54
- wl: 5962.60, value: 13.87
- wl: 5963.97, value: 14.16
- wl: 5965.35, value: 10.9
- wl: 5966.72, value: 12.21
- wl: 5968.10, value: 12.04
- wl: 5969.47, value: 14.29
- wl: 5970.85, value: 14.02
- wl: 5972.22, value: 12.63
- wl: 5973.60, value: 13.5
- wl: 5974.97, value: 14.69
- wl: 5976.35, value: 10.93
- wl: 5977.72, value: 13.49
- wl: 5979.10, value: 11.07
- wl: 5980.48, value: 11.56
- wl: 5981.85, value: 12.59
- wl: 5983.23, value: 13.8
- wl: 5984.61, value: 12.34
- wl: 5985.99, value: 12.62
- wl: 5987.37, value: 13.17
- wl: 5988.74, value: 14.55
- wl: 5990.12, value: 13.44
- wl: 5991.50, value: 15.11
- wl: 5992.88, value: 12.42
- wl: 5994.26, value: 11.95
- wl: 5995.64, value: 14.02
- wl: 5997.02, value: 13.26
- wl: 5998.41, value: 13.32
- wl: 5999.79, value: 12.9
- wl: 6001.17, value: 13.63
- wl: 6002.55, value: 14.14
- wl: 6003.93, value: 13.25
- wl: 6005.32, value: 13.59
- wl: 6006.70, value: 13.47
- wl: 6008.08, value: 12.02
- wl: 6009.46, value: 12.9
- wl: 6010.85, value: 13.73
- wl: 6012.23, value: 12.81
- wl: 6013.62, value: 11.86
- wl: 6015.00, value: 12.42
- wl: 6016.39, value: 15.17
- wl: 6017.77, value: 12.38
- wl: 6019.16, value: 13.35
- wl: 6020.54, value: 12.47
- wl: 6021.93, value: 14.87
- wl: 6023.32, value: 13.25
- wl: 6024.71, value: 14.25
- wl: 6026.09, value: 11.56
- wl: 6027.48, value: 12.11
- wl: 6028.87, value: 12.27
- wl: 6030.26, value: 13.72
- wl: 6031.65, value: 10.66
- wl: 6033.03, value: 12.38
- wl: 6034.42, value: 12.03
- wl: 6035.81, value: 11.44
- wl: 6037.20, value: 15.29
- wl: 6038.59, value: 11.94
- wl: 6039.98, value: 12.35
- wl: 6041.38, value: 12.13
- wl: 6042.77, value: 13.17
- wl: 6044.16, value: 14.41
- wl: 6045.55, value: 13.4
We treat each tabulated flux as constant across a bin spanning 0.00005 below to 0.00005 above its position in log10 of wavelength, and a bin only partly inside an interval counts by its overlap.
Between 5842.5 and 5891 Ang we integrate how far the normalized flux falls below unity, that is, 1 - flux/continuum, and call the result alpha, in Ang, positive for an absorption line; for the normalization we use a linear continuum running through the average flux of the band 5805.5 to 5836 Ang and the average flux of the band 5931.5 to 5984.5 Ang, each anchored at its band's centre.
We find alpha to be 1.3 Ang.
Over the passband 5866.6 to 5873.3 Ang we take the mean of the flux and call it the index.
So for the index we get 13.5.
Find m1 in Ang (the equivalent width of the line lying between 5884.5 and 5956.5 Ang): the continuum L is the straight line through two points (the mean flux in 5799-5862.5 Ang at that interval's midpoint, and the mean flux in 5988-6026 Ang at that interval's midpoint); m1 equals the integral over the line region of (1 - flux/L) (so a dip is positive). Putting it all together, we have 1.26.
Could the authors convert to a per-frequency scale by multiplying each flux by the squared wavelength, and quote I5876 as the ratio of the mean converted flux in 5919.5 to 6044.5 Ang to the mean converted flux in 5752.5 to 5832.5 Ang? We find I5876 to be 1.06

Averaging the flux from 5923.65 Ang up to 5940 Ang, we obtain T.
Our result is 13.2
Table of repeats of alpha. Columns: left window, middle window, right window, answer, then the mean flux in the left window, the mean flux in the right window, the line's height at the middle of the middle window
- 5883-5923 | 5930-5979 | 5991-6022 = 2.5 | 13.5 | 13.2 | 13.3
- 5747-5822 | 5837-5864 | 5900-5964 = 1.2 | 13.2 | 13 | 13.1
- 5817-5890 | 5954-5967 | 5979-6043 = 0.7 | 12.9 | 13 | 13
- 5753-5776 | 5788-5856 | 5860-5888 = -2.9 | 12.2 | 13.2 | 12.7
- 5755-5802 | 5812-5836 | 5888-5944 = -1.9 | 12.5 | 13.4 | 12.8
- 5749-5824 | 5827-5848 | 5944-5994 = 1.1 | 13.2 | 12.6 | 13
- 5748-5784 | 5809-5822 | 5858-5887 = -3.5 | 12.6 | 13.2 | 12.8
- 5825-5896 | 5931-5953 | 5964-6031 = 0.5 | 12.8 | 13.1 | 13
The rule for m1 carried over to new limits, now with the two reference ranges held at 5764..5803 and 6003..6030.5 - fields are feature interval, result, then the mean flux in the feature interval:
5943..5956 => 0.7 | 12.3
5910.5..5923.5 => -0.6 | 13.5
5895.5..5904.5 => -0.7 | 13.8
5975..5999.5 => 0.1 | 13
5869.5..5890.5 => -0.7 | 13.3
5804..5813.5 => -1.6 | 14.8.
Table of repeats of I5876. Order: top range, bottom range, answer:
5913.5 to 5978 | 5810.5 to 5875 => 1.01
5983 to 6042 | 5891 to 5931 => 1.00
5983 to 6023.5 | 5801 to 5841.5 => 1.04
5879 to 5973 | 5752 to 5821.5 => 1.04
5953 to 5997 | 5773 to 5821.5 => 1.00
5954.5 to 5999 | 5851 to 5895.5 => 1.02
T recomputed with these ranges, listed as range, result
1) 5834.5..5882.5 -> 12.9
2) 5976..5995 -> 12.8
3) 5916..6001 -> 12.9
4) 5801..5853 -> 13.6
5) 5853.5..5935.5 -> 13.3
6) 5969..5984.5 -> 12.9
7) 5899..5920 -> 13.7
